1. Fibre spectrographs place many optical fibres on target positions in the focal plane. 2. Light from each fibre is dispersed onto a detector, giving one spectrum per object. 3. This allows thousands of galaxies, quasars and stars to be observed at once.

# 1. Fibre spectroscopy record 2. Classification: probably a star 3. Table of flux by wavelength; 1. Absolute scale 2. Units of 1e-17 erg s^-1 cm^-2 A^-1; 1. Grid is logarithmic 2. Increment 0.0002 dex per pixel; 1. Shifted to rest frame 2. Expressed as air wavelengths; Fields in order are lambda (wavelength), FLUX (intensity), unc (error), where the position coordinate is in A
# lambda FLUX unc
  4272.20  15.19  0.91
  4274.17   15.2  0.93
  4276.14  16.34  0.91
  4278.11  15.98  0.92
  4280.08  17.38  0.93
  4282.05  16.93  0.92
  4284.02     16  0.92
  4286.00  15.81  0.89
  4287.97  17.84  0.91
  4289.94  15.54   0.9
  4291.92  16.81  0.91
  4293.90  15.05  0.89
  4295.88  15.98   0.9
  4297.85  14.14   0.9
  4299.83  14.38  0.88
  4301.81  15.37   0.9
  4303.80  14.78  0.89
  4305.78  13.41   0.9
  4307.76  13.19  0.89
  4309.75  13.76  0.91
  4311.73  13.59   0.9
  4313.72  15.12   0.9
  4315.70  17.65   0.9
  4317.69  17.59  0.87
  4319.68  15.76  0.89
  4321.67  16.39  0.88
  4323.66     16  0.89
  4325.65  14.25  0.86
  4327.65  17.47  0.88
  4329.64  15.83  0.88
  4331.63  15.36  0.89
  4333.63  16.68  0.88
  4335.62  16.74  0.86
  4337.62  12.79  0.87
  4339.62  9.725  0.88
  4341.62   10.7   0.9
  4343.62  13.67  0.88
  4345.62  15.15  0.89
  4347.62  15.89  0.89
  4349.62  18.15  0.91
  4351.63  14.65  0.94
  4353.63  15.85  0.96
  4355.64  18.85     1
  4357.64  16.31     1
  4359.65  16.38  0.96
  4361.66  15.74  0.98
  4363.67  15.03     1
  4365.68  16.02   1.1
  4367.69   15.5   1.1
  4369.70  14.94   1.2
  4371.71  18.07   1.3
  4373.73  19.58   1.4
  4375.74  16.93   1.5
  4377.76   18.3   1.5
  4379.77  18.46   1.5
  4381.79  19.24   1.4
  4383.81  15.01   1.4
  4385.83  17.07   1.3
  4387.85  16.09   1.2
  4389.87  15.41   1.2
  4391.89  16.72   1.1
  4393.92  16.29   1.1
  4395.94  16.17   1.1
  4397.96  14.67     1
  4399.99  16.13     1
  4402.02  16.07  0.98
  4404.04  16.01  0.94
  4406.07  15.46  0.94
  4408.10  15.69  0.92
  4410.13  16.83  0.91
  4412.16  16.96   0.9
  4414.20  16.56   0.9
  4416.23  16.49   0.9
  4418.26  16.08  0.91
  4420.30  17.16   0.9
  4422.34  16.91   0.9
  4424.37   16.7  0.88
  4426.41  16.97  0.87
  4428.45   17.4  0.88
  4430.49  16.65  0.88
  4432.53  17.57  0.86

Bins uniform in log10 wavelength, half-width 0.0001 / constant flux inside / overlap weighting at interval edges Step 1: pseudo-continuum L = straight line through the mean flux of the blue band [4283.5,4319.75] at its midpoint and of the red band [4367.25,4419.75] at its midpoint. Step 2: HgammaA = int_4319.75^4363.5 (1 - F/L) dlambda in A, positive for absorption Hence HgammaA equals 1.4 A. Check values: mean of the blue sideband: 15.3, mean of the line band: 15.4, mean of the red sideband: 16.6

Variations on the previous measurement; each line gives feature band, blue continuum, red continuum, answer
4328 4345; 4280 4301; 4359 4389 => 2.4 A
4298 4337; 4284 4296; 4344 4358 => 2.0 A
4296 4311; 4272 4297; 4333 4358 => 1.5 A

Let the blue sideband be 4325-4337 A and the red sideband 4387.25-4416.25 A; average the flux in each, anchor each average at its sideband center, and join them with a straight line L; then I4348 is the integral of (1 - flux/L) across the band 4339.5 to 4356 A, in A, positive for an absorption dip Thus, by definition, 1.21 A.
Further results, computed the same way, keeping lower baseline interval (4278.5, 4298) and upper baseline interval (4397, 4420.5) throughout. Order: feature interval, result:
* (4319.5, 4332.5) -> 0.3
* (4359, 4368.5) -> 0.3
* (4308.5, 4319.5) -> 0.5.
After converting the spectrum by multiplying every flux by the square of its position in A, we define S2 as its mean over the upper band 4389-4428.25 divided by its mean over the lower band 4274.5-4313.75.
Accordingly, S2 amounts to 1.12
